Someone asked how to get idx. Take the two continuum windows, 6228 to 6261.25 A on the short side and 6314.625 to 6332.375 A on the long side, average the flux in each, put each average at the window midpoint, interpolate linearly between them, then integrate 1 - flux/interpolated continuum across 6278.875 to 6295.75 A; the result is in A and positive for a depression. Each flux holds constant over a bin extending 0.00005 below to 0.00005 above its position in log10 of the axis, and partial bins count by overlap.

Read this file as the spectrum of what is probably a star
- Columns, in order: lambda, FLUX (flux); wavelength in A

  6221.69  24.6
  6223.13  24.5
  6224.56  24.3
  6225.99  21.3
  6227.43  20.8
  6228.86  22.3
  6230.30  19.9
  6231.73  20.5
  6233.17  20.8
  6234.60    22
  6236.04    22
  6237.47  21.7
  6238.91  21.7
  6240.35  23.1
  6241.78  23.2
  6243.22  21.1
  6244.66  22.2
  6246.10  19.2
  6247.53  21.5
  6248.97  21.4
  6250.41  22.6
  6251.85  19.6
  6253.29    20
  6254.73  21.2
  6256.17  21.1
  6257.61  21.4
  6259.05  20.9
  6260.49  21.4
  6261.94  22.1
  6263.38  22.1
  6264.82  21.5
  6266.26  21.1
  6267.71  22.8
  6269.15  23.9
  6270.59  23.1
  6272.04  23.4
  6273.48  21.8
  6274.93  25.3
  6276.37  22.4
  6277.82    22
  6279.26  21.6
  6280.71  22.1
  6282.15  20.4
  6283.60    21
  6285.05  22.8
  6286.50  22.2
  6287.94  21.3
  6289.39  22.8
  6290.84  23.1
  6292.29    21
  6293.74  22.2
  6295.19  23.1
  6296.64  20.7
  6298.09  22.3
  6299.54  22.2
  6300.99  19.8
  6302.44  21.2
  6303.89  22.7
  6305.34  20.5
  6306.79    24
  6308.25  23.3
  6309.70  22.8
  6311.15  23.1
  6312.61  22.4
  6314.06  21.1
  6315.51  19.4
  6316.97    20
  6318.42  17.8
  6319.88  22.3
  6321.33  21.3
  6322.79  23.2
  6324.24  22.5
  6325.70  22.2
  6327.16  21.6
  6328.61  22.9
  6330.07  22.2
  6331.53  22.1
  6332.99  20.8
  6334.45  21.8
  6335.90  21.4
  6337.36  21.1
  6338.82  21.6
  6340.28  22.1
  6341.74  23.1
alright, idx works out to -0.4 A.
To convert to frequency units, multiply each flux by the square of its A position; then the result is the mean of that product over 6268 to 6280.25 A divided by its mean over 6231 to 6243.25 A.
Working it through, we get 1.06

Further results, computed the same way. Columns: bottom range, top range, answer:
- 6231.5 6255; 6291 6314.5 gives 1.05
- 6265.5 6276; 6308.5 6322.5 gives 0.94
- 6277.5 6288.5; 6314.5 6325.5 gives 0.98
